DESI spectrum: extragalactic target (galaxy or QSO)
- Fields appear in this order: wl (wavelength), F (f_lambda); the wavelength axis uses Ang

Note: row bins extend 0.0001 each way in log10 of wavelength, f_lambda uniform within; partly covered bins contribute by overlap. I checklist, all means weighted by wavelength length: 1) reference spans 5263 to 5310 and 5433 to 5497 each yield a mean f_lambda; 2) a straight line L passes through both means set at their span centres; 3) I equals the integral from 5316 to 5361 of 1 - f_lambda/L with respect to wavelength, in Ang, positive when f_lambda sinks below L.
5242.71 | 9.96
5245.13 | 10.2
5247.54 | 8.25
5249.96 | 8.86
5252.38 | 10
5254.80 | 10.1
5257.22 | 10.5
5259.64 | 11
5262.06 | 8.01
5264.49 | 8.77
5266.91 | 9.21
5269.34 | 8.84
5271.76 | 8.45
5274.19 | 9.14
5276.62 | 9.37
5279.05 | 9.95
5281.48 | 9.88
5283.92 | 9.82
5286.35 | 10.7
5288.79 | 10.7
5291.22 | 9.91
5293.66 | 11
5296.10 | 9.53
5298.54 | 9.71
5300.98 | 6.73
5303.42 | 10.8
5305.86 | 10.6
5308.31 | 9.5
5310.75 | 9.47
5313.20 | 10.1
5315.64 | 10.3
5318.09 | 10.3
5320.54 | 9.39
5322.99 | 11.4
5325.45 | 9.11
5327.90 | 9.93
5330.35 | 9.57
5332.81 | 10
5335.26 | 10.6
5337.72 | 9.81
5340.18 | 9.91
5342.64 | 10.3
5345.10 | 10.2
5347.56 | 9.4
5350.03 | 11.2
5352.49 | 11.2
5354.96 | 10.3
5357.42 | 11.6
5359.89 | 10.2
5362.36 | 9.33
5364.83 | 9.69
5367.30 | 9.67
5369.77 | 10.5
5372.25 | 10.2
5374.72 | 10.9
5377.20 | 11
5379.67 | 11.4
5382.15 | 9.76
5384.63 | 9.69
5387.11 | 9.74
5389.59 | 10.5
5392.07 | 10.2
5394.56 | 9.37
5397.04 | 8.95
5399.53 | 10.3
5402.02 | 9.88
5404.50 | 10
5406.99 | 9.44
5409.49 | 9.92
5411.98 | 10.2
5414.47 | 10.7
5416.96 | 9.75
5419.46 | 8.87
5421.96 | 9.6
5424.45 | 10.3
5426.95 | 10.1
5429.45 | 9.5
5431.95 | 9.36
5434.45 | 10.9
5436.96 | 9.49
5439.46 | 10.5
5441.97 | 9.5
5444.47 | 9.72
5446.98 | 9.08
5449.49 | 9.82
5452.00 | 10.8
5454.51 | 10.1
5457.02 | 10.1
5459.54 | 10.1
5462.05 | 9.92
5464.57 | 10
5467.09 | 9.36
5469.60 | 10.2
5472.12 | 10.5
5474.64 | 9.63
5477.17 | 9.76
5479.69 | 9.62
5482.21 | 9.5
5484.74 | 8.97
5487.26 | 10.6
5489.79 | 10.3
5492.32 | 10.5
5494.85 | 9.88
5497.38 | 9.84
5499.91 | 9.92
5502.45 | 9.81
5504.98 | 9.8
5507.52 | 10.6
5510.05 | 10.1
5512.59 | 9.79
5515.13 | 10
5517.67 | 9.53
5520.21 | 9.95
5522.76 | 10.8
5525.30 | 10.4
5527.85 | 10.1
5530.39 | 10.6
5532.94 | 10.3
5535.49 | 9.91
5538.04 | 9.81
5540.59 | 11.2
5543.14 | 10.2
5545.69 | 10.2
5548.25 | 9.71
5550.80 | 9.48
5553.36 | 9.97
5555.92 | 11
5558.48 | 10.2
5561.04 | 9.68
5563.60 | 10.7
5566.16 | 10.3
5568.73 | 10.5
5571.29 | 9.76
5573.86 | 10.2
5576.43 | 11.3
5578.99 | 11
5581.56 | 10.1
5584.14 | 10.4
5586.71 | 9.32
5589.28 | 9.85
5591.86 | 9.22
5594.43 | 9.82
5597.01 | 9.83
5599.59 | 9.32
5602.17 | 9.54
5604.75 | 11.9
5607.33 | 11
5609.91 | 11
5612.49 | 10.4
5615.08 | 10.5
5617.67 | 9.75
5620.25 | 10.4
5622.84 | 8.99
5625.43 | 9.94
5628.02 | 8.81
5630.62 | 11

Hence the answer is -2.5 Ang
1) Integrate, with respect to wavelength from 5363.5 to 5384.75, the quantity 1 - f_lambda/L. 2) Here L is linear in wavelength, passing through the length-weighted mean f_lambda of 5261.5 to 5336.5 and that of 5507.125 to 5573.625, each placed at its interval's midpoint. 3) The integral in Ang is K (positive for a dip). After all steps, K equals -1.0 Ang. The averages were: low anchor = 9.72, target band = 10.3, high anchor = 10.2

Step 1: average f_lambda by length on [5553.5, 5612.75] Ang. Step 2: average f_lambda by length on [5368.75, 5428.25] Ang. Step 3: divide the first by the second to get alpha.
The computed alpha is 1.0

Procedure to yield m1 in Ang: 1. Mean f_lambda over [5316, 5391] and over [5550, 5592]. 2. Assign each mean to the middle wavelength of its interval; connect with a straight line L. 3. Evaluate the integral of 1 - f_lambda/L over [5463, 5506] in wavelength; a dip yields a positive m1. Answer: 1.35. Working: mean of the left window 10.2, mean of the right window 10.2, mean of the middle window 9.89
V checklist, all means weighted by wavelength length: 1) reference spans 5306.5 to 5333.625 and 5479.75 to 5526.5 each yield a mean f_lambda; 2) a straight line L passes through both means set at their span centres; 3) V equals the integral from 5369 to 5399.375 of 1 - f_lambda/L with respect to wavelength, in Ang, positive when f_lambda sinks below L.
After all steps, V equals -0.7 Ang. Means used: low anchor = 9.93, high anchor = 10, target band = 10.2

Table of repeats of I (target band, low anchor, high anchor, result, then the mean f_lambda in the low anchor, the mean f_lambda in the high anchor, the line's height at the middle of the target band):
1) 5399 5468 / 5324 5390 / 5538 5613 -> 2.1 Ang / 10.2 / 10.2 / 10.2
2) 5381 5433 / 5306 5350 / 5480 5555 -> 1.1 Ang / 10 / 10.1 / 10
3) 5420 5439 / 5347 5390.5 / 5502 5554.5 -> 0.7 Ang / 10.4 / 10.1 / 10.3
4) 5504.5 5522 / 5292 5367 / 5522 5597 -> 0.3 Ang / 10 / 10.2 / 10.2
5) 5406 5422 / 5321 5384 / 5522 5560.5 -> 0.7 Ang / 10.3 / 10.2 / 10.3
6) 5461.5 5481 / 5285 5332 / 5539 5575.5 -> 0.5 Ang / 9.93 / 10.2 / 10.1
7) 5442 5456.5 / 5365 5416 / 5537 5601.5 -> 0.3 Ang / 10.1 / 10.1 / 10.1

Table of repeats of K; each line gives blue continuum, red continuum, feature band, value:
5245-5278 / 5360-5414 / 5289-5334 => -1.3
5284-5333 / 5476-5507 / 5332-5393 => -2.3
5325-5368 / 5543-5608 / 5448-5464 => 0.1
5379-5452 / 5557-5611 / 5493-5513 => 0.2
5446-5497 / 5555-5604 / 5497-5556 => -0.5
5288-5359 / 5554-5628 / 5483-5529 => 0.5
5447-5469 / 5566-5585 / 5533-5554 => 0.5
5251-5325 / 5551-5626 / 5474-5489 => 0.5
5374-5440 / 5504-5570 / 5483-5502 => 0.3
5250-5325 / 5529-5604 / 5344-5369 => -1.1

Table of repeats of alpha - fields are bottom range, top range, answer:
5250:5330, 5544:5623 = 1.05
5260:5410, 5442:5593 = 1.01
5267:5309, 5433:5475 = 1.03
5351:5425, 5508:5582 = 1.01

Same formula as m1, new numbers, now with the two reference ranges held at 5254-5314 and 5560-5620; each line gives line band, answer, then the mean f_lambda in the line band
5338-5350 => -0.4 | 10.1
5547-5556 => 0.2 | 9.91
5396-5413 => 0.1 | 9.81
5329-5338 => -0.2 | 10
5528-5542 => -0.3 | 10.3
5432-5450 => 0.2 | 9.83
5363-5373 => -0.1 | 9.96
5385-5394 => -0.2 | 10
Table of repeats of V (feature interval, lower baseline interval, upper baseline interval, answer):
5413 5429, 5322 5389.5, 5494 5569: 0.5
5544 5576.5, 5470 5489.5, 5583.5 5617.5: -0.5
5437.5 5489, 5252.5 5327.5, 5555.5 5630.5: 0.5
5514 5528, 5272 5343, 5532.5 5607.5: 0.0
